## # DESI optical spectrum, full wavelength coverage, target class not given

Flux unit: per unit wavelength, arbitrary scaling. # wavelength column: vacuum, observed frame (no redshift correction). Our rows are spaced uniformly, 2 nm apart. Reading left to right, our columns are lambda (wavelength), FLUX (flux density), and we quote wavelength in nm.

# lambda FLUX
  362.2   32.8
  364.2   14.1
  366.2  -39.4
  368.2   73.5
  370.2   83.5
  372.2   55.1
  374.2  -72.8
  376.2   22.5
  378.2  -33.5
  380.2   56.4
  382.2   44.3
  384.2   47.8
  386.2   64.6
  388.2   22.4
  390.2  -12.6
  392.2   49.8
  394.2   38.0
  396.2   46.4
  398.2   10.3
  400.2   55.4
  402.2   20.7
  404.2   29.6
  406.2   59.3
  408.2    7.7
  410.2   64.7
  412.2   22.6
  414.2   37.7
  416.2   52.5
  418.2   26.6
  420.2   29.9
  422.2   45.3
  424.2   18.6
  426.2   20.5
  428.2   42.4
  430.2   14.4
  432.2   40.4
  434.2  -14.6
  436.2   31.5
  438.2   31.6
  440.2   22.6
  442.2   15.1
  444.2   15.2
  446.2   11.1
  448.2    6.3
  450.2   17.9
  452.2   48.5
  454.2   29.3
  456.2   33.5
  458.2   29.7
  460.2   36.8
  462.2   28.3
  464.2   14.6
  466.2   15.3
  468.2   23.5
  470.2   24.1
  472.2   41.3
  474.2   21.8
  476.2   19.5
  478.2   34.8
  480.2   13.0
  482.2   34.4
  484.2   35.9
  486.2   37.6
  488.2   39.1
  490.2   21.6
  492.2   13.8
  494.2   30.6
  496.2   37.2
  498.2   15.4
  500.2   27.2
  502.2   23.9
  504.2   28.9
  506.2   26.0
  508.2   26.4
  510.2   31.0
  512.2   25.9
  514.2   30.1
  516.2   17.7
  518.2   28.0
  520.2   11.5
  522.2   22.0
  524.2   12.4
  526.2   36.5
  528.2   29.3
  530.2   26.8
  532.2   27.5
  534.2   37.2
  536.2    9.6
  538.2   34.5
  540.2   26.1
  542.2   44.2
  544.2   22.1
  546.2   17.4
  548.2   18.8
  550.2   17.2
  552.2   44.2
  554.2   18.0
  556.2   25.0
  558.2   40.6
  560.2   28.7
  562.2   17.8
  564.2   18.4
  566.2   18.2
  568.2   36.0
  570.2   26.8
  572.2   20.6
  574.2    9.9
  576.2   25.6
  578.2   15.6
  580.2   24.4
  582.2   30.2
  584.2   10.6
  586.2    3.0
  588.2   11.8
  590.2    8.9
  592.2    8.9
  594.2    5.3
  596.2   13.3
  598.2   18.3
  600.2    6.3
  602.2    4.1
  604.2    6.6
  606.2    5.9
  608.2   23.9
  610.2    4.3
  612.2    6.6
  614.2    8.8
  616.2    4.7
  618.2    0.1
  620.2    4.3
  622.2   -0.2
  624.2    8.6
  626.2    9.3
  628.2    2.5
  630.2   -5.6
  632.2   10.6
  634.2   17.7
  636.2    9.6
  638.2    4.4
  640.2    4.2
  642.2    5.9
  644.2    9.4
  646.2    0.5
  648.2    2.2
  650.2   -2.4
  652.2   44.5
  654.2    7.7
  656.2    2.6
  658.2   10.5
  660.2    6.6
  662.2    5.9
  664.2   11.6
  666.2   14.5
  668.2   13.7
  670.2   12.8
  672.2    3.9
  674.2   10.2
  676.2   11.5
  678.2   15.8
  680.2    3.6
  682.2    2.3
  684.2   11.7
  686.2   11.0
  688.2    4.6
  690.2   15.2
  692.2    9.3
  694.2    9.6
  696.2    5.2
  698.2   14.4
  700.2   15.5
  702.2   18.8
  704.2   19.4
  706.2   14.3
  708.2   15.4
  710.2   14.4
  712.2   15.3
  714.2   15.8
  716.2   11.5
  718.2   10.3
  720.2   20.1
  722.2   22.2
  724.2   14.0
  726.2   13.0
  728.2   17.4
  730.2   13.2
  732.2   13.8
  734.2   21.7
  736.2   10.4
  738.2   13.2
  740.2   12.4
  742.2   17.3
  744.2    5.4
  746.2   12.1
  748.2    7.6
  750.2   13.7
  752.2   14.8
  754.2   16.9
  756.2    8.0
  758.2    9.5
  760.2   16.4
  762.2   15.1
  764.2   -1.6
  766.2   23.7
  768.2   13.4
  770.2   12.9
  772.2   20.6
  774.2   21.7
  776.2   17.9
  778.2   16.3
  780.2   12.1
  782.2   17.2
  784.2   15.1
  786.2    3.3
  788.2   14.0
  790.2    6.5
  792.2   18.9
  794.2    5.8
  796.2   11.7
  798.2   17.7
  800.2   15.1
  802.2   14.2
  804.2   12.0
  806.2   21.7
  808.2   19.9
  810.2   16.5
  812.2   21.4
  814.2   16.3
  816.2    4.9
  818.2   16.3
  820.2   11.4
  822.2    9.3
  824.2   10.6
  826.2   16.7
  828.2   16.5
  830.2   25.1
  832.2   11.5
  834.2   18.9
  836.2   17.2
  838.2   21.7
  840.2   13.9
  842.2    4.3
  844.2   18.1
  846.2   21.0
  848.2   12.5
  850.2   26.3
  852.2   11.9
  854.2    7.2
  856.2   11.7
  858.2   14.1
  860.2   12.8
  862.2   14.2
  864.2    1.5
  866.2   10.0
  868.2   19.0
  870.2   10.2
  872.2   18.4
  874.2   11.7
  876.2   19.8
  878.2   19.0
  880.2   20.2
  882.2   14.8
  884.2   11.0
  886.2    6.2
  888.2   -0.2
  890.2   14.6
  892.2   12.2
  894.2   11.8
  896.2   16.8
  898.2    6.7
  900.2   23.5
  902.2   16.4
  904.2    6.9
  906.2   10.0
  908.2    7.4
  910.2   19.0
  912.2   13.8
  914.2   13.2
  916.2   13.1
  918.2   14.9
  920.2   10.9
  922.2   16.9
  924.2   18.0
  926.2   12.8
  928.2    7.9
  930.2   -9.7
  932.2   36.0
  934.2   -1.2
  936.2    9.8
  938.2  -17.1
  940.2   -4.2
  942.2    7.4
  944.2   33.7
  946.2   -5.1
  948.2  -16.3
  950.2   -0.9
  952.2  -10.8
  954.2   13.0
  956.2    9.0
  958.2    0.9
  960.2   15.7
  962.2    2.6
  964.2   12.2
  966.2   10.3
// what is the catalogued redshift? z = 0.75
